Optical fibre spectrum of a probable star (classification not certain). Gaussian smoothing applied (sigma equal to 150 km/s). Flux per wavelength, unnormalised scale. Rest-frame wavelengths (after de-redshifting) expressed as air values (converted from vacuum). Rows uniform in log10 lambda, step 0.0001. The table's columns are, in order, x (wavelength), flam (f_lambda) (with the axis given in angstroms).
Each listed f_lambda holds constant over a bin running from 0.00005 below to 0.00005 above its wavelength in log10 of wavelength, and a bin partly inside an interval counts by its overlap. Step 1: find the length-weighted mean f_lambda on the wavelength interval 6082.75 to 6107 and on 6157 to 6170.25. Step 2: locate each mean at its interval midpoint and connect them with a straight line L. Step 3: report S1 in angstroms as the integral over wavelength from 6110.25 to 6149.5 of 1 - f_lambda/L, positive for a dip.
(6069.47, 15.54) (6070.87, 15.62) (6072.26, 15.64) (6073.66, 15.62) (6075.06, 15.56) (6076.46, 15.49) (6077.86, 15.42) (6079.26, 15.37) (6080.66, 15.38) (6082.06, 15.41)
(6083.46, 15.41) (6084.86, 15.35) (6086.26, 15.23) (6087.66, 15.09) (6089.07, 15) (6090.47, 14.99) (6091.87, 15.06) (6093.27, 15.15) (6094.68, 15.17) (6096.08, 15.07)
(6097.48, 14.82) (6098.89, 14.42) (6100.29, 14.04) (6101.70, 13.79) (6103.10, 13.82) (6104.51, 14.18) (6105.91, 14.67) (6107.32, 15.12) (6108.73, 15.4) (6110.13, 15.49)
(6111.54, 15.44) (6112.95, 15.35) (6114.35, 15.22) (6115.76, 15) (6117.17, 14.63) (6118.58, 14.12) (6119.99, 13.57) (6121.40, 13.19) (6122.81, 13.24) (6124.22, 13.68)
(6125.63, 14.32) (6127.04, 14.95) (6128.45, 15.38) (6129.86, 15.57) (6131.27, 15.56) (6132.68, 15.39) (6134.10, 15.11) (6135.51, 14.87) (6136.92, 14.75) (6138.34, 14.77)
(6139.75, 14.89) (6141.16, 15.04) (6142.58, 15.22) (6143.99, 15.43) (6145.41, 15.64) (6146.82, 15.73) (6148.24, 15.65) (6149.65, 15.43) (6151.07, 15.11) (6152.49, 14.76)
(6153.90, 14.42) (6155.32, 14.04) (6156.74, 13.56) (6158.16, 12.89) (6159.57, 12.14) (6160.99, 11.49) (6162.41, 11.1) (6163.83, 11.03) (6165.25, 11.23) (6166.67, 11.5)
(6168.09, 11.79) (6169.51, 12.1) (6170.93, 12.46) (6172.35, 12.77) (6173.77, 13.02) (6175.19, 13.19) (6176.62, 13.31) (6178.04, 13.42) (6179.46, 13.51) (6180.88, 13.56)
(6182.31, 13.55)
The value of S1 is -5.0 angstroms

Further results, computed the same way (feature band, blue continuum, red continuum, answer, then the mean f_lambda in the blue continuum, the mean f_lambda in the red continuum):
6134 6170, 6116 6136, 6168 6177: -0.7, 14.5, 12.7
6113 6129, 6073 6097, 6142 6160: 0.6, 15.3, 14.7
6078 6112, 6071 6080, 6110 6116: 1.0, 15.5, 15.3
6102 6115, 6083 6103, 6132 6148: 0.0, 14.9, 15.2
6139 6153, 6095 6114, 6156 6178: -2.3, 14.8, 12.3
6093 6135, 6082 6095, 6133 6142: 1.0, 15.2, 14.9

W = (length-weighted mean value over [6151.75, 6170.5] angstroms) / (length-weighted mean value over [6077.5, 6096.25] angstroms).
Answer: 0.82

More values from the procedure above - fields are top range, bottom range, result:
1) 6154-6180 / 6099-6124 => 0.86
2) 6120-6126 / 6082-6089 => 0.89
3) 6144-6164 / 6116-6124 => 1.01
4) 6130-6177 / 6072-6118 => 0.92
